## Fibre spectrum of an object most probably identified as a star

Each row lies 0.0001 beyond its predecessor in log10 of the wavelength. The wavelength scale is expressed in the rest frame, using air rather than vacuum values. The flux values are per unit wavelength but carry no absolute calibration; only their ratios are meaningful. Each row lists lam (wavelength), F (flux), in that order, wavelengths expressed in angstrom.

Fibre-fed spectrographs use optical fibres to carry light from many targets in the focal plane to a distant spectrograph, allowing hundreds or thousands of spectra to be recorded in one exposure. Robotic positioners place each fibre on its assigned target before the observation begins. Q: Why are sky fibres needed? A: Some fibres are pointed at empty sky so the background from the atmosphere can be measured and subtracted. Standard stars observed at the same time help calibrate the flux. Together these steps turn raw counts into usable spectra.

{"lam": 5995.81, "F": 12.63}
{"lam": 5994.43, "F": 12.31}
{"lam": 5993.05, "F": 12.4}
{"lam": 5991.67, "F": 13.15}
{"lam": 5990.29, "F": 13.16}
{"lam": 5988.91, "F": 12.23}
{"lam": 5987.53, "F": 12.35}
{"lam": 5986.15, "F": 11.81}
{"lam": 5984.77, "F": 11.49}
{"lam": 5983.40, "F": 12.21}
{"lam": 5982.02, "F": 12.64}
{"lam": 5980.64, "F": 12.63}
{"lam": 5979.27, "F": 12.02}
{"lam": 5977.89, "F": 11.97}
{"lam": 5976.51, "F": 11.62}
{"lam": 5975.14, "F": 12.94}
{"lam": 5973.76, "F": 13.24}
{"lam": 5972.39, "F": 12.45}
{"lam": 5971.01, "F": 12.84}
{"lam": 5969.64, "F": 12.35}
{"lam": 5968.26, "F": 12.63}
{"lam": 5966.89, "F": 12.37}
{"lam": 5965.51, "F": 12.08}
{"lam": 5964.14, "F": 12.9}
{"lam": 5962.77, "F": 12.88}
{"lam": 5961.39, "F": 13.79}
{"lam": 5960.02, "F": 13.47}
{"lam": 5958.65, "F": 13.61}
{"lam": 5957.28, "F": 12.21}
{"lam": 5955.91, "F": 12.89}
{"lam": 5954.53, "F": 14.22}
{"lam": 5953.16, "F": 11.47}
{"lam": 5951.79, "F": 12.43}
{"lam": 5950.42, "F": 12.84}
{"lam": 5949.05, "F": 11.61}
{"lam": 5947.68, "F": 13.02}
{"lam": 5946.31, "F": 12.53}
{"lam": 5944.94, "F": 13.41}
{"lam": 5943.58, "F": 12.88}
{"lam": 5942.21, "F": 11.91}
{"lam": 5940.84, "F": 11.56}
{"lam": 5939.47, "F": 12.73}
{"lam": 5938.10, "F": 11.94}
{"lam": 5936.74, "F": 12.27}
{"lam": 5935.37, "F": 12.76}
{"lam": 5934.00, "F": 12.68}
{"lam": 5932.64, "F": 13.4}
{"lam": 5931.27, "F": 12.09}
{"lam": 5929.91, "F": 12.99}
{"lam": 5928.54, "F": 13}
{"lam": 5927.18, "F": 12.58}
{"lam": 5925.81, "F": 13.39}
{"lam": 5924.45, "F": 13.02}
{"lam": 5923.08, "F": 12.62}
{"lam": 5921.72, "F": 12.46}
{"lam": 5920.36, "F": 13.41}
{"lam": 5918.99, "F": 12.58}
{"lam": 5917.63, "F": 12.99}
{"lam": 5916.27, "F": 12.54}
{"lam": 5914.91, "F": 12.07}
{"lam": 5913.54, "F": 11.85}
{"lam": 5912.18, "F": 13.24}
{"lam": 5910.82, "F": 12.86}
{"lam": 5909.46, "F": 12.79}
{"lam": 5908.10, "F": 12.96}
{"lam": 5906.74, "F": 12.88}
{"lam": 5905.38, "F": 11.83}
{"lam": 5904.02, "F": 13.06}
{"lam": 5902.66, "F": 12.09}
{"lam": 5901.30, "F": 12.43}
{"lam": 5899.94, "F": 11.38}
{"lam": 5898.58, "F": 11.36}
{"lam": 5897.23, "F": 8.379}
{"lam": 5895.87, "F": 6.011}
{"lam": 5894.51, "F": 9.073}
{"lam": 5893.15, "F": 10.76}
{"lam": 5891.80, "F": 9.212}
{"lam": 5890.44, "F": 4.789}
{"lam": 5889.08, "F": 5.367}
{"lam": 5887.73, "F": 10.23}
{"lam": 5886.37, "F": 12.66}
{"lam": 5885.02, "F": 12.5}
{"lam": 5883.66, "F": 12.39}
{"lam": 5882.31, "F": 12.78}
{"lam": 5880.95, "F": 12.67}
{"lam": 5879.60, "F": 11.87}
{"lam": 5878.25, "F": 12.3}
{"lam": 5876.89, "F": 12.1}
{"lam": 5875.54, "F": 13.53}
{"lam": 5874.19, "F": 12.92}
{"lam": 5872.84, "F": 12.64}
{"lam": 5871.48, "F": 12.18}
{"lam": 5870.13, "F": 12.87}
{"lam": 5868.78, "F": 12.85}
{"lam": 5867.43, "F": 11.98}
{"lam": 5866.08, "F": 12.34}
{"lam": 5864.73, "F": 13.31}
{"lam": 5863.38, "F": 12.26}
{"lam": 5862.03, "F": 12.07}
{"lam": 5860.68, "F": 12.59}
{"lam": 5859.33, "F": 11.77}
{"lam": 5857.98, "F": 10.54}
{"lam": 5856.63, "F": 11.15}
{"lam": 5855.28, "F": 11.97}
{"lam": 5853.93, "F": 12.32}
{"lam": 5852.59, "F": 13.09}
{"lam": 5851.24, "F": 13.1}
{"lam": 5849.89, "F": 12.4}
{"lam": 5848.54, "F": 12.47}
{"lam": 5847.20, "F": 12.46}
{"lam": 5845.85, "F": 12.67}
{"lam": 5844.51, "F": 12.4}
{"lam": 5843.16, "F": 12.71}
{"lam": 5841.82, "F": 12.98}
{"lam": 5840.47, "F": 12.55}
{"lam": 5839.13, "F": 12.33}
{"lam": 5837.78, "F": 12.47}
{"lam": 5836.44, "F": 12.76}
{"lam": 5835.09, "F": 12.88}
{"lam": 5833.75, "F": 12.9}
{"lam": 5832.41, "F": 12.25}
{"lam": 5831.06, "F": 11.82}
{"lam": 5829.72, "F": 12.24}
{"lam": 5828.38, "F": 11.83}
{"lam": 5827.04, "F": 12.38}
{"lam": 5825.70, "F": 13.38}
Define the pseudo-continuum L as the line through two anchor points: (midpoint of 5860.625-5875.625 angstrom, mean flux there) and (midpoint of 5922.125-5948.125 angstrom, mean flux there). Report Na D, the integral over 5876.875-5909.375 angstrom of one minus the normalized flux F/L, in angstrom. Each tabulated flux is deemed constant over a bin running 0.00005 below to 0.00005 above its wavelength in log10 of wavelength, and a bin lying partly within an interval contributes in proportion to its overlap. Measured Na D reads 4.5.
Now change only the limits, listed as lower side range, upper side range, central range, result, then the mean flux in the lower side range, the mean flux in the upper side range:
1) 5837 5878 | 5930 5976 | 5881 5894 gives 2.4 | 12.4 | 12.7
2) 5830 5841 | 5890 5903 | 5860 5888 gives -4.8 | 12.5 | 9.57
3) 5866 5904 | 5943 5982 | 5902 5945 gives -2.7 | 11.1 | 12.7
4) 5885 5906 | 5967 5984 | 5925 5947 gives -2.7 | 9.99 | 12.5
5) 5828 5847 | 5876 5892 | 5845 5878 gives -2.2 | 12.5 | 10.8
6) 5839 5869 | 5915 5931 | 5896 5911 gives 1.1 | 12.4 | 12.8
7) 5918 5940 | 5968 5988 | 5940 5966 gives -0.4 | 12.7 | 12.3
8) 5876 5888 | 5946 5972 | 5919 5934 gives -0.4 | 12.3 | 12.7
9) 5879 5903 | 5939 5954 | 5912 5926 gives -1.6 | 10.3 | 12.4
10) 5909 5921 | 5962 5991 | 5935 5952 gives 0.2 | 12.7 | 12.4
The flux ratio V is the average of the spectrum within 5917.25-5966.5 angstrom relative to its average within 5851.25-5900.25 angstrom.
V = 1.12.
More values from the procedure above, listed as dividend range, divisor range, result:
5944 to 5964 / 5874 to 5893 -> 1.17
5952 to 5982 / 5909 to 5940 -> 1.00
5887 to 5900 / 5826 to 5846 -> 0.68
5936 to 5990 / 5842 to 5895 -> 1.06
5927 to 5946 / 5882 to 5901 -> 1.29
